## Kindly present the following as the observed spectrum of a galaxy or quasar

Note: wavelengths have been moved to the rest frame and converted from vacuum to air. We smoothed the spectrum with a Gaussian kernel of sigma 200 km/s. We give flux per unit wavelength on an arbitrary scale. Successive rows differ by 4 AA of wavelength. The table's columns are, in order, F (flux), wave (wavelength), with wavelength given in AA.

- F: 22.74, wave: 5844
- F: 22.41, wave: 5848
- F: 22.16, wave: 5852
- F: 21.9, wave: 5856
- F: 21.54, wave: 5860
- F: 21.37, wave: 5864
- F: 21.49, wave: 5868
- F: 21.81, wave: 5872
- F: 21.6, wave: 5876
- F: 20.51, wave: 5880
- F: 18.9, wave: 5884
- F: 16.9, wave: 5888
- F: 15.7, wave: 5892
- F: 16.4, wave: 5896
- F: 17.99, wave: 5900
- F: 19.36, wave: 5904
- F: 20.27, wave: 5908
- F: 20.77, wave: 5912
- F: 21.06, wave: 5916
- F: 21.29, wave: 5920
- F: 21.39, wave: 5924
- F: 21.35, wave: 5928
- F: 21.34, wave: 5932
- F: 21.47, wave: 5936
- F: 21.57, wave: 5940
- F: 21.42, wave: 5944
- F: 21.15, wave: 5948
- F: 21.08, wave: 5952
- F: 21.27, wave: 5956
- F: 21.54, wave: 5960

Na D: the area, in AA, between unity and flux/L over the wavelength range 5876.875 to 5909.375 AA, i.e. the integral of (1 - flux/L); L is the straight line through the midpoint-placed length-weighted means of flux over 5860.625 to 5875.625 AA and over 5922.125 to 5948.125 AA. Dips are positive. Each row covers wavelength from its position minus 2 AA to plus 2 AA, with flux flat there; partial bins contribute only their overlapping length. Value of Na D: 4.8 AA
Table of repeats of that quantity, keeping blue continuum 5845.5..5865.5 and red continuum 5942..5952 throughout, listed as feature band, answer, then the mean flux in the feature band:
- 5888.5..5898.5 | 2.5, 16.3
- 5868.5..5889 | 1.5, 20.2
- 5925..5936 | 0.0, 21.4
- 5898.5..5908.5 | 1.1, 19.1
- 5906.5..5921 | 0.4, 20.8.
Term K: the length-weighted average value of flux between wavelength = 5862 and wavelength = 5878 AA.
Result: 21.6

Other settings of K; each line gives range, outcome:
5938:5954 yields 21.3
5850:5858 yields 22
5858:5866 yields 21.5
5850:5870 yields 21.7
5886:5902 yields 16.7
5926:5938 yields 21.4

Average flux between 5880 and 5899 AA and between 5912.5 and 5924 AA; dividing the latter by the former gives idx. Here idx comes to 1.2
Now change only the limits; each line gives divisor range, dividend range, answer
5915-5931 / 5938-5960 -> 1.00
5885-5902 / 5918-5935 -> 1.27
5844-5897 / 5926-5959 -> 1.05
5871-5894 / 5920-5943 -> 1.12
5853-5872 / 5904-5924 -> 0.96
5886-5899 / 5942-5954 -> 1.29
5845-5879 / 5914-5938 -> 0.98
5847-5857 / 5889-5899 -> 0.74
